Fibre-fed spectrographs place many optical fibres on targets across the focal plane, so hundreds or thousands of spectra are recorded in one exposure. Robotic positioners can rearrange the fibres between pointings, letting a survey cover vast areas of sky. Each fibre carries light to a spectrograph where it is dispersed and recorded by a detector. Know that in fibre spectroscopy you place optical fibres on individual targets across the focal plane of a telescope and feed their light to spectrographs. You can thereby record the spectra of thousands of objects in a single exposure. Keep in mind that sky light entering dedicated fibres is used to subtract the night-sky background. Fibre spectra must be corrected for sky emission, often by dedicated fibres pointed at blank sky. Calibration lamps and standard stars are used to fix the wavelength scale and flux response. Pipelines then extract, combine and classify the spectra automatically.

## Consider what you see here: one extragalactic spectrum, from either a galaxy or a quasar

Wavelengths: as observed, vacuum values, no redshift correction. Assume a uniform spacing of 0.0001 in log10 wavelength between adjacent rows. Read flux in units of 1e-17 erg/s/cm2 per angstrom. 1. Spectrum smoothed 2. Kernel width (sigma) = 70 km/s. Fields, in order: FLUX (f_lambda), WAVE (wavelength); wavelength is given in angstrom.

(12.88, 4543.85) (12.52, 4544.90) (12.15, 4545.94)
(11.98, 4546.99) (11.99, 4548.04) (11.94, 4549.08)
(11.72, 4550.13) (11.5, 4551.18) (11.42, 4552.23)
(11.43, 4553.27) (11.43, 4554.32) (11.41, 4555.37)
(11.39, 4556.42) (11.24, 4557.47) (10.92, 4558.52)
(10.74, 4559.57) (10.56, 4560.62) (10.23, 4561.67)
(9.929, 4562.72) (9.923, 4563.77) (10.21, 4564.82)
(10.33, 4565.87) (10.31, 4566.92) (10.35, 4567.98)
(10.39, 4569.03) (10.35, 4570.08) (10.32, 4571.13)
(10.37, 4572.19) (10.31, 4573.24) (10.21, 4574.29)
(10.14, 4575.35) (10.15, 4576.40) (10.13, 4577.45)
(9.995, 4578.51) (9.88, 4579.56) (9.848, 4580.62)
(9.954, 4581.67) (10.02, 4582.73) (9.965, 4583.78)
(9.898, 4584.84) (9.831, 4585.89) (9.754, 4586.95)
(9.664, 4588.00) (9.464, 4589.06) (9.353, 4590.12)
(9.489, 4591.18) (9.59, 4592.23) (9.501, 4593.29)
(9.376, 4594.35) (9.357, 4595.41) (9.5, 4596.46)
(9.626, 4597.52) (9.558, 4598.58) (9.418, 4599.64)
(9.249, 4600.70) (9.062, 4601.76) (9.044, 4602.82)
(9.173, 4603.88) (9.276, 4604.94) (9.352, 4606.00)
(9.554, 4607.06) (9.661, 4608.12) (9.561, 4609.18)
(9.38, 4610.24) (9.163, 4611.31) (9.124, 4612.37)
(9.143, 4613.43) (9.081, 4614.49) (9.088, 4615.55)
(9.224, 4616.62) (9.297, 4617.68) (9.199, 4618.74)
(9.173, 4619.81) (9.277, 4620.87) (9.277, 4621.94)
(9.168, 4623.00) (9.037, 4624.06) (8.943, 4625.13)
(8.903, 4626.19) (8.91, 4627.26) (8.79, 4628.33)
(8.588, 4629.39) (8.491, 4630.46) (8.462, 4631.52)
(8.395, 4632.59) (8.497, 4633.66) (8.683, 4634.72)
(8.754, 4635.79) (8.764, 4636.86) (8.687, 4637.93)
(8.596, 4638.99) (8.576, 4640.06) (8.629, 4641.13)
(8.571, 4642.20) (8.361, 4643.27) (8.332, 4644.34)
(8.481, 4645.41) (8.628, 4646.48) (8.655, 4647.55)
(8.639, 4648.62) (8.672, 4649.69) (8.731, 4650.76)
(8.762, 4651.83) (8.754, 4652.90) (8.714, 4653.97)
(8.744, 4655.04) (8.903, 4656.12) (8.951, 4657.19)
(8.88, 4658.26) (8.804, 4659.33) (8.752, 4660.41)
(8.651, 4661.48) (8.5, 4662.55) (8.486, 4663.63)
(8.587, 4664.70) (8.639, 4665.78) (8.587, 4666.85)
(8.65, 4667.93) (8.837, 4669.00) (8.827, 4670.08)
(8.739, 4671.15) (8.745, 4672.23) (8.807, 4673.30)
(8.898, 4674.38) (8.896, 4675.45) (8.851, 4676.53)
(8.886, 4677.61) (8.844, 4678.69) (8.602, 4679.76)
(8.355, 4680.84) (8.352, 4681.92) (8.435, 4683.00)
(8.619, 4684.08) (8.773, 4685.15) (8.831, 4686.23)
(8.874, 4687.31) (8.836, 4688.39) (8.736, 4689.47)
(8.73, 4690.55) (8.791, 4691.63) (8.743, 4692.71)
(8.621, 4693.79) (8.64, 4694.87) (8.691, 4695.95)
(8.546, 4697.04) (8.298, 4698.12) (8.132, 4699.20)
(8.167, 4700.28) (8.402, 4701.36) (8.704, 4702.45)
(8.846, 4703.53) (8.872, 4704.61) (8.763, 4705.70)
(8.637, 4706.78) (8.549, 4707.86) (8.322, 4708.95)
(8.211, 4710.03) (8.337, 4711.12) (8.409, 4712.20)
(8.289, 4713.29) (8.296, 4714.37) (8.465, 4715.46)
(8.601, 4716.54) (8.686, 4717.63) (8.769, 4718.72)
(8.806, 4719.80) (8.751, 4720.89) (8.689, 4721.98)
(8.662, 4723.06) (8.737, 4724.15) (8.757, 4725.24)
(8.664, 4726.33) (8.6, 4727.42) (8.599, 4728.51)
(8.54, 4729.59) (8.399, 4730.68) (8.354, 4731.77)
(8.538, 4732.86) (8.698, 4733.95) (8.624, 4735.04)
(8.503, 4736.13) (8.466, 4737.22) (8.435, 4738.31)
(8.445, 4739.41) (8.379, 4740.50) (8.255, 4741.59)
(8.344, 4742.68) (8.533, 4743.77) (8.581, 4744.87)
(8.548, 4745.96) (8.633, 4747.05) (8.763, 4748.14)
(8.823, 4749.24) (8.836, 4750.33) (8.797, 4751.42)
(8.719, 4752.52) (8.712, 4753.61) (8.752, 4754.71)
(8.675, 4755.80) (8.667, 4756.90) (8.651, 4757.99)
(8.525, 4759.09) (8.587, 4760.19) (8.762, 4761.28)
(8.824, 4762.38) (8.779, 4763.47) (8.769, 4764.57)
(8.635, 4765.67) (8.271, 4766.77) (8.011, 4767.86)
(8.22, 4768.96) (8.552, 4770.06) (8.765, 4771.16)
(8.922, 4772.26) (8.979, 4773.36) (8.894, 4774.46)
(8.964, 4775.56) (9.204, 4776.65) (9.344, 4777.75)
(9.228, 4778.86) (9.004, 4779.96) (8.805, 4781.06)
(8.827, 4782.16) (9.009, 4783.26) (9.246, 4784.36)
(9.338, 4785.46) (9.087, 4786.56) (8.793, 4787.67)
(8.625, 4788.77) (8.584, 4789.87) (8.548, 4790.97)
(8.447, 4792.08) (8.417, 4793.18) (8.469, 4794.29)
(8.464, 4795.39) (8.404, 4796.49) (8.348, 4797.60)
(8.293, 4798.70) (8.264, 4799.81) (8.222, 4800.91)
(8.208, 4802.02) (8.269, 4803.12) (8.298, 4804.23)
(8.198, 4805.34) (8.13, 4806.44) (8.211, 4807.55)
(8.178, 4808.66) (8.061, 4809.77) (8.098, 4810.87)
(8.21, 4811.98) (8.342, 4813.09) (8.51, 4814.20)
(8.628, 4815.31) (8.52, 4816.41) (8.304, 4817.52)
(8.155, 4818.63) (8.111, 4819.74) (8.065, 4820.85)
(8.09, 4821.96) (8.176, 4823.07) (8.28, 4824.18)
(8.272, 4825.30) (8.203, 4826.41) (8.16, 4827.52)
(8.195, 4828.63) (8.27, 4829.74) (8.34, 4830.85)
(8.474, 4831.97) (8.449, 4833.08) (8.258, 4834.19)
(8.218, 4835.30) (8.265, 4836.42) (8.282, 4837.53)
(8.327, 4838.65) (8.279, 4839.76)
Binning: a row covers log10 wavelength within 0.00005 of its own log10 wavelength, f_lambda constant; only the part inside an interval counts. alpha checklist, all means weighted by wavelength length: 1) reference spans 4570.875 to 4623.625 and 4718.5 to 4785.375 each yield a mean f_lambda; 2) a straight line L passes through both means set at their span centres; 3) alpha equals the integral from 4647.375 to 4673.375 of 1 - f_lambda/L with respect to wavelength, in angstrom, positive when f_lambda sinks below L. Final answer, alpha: 1.4 angstrom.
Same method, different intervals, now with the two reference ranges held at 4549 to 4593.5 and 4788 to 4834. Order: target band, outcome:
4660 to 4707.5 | 3.68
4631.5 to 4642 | 1.27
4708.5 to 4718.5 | 0.79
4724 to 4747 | 1.10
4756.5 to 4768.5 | 0.19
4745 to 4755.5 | 0.12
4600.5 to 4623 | 1.69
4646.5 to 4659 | 1.16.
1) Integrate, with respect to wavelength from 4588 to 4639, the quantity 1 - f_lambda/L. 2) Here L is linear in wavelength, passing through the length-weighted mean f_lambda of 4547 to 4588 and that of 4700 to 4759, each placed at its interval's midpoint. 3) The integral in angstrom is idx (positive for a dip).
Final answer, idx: 4.3 angstrom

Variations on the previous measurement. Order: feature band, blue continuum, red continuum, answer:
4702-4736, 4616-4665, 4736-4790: 0.6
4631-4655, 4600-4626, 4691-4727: 1.1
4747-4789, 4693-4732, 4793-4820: -2.0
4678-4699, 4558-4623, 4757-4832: 1.1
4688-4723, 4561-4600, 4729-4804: 1.9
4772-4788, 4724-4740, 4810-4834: -1.2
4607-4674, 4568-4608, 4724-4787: 4.2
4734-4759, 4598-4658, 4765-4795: 0.6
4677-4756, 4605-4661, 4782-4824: 0.6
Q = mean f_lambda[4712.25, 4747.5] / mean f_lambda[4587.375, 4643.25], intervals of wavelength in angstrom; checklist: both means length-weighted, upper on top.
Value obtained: 0.94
